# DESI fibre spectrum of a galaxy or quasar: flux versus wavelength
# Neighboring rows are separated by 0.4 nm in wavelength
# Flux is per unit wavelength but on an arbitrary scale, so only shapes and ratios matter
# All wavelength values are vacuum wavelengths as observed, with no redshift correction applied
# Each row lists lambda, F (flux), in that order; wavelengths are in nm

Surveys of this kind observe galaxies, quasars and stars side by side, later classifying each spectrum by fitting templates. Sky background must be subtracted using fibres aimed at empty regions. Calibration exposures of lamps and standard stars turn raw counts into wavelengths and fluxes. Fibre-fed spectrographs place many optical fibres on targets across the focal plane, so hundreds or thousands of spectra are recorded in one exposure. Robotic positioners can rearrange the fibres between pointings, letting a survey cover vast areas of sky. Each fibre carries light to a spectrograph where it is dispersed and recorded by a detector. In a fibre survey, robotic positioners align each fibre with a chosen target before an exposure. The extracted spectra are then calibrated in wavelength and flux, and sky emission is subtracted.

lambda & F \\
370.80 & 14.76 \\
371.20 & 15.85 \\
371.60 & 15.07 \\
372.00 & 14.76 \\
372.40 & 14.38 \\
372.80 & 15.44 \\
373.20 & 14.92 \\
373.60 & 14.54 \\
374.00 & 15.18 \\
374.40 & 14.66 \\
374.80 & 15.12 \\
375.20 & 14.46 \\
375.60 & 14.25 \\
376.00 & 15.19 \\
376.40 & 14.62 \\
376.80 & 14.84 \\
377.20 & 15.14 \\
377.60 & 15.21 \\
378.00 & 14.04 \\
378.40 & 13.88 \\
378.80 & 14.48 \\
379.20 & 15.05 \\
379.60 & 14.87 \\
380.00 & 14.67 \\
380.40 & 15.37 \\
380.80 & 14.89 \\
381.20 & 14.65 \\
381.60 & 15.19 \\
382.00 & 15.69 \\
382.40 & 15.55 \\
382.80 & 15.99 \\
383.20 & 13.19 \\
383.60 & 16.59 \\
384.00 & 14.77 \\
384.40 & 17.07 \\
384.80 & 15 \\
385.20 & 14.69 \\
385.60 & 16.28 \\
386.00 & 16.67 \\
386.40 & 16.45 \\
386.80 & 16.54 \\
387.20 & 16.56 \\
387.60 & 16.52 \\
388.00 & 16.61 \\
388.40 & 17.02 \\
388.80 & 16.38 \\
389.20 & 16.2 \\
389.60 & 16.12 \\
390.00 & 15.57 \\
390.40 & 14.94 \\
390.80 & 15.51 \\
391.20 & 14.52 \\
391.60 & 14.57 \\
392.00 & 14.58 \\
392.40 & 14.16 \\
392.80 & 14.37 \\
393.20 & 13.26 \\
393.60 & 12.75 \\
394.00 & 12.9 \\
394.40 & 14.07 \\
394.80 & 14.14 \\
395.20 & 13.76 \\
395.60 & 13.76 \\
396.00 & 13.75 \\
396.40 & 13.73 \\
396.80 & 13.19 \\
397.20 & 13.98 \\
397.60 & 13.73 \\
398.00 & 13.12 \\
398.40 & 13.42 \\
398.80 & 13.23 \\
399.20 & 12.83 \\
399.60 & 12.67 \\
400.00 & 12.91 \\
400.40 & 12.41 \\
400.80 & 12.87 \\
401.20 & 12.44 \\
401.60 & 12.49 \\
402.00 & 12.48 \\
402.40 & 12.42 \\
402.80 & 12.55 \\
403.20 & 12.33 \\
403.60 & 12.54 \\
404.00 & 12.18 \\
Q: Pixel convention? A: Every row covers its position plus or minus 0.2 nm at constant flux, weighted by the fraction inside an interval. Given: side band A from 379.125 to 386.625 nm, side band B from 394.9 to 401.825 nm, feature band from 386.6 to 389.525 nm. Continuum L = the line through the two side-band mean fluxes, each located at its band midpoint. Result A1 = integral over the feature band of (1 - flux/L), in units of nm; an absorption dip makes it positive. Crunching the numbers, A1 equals -0.37 nm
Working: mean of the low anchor 15.4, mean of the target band 16.5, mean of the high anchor 13.2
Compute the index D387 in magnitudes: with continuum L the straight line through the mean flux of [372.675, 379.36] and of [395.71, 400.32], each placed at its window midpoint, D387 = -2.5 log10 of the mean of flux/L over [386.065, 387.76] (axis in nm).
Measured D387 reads -0.177 mag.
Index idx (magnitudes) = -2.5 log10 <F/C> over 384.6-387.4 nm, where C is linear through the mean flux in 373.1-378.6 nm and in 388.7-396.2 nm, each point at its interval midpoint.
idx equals -0.104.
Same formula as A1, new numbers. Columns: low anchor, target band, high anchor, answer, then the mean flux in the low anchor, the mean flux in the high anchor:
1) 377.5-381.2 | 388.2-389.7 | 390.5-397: -0.24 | 14.7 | 14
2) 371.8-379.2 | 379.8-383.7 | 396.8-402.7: -0.24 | 14.7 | 12.9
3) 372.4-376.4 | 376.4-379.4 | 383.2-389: 0.11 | 14.8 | 16.1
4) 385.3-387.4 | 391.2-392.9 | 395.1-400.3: 0.05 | 16.4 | 13.4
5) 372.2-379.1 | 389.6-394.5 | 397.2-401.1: -0.28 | 14.7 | 13.1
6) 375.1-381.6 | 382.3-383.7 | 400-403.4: -0.09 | 14.7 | 12.5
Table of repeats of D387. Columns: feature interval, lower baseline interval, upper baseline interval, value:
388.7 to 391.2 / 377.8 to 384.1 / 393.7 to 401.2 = -0.12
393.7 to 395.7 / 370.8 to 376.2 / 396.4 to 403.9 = -0.03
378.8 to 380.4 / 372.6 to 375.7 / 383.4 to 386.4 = 0.04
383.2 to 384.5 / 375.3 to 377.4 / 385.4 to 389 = 0.03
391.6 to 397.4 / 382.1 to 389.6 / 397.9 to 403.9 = 0.03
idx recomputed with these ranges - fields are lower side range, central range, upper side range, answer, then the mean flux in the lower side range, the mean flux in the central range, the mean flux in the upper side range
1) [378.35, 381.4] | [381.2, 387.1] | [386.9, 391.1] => -0.02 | 14.8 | 15.7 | 16.1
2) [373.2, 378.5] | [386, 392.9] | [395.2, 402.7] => -0.14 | 14.7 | 15.7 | 13.1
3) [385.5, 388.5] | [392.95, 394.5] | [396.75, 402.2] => 0.11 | 16.6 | 13.2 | 13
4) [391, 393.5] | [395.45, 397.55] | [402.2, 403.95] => -0.01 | 14.2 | 13.7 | 12.4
